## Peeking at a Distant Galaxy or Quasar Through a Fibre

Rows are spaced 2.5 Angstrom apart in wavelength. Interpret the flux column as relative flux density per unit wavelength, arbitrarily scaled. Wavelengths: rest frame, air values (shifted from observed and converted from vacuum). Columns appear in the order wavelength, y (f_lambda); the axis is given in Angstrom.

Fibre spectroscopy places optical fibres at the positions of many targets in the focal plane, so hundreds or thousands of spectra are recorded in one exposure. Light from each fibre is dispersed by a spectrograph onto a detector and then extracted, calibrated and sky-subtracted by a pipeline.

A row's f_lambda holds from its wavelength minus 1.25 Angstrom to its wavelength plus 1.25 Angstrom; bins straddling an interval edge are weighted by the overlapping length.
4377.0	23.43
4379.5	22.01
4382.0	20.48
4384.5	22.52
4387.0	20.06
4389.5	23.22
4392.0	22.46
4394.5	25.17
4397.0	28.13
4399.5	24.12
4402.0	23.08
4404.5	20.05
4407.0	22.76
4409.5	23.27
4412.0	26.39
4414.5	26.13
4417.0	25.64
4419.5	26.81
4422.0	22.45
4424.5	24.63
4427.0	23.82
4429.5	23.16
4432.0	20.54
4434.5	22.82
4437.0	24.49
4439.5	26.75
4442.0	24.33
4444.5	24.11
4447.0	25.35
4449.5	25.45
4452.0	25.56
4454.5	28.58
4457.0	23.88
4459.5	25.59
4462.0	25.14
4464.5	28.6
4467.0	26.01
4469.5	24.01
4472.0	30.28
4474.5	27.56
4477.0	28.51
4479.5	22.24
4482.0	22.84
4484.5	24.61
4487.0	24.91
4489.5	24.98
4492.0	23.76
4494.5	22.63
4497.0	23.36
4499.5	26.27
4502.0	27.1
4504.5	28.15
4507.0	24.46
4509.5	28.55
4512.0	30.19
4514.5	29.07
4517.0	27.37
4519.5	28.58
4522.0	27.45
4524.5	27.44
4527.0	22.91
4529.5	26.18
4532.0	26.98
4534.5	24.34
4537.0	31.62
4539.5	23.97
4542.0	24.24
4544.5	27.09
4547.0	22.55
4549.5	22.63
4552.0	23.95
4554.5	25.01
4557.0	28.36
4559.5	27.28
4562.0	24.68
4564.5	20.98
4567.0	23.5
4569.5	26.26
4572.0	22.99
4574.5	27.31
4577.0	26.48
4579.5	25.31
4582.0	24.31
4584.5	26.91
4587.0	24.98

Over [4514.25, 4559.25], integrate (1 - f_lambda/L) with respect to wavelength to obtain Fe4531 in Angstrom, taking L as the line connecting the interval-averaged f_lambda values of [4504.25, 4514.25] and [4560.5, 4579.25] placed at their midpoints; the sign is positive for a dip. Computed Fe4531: 0.7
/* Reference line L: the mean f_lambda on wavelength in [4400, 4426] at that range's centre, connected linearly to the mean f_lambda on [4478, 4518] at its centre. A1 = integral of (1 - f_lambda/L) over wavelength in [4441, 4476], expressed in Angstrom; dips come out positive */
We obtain -1.6 Angstrom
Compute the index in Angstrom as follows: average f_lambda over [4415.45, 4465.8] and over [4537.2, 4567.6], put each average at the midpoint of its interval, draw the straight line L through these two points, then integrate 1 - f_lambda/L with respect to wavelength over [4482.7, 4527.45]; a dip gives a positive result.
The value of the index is -2.5 Angstrom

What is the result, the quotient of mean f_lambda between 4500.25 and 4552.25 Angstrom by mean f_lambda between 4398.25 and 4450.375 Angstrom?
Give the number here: 1.1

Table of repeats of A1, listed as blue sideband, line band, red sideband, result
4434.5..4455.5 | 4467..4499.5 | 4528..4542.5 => 0.87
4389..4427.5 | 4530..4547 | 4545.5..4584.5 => -0.91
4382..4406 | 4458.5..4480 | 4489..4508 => -1.81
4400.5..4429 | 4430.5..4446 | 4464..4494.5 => 0.47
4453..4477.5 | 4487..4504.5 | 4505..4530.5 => 1.36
